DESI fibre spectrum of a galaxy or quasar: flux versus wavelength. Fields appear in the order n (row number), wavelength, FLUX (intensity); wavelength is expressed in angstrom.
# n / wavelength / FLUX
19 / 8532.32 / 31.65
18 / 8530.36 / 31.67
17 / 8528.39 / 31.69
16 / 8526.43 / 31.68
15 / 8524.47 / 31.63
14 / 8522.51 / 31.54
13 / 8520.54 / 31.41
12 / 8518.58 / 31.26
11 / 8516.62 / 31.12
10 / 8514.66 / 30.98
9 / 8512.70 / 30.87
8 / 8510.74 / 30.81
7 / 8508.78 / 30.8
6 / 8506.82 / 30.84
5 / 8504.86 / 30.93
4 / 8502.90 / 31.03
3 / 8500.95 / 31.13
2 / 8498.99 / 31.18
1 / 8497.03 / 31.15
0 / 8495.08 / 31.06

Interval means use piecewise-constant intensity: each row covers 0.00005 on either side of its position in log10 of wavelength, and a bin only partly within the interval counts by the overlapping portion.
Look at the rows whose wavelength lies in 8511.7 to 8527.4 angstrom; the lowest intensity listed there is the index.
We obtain 30.87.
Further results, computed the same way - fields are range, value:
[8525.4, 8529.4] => 31.68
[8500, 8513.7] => 30.8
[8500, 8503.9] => 31.03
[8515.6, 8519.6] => 31.12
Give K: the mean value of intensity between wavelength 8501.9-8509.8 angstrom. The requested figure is 30.9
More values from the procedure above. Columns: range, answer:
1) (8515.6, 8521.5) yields 31.3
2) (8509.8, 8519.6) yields 31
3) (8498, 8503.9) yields 31.1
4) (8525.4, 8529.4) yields 31.7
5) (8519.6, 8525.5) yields 31.5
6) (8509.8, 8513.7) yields 30.8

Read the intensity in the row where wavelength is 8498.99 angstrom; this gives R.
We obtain 31.18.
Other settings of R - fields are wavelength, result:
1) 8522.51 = 31.54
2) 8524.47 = 31.63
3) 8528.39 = 31.69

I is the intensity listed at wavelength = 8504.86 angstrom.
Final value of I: 30.93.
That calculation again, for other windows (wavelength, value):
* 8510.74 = 30.81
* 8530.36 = 31.67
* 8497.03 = 31.15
